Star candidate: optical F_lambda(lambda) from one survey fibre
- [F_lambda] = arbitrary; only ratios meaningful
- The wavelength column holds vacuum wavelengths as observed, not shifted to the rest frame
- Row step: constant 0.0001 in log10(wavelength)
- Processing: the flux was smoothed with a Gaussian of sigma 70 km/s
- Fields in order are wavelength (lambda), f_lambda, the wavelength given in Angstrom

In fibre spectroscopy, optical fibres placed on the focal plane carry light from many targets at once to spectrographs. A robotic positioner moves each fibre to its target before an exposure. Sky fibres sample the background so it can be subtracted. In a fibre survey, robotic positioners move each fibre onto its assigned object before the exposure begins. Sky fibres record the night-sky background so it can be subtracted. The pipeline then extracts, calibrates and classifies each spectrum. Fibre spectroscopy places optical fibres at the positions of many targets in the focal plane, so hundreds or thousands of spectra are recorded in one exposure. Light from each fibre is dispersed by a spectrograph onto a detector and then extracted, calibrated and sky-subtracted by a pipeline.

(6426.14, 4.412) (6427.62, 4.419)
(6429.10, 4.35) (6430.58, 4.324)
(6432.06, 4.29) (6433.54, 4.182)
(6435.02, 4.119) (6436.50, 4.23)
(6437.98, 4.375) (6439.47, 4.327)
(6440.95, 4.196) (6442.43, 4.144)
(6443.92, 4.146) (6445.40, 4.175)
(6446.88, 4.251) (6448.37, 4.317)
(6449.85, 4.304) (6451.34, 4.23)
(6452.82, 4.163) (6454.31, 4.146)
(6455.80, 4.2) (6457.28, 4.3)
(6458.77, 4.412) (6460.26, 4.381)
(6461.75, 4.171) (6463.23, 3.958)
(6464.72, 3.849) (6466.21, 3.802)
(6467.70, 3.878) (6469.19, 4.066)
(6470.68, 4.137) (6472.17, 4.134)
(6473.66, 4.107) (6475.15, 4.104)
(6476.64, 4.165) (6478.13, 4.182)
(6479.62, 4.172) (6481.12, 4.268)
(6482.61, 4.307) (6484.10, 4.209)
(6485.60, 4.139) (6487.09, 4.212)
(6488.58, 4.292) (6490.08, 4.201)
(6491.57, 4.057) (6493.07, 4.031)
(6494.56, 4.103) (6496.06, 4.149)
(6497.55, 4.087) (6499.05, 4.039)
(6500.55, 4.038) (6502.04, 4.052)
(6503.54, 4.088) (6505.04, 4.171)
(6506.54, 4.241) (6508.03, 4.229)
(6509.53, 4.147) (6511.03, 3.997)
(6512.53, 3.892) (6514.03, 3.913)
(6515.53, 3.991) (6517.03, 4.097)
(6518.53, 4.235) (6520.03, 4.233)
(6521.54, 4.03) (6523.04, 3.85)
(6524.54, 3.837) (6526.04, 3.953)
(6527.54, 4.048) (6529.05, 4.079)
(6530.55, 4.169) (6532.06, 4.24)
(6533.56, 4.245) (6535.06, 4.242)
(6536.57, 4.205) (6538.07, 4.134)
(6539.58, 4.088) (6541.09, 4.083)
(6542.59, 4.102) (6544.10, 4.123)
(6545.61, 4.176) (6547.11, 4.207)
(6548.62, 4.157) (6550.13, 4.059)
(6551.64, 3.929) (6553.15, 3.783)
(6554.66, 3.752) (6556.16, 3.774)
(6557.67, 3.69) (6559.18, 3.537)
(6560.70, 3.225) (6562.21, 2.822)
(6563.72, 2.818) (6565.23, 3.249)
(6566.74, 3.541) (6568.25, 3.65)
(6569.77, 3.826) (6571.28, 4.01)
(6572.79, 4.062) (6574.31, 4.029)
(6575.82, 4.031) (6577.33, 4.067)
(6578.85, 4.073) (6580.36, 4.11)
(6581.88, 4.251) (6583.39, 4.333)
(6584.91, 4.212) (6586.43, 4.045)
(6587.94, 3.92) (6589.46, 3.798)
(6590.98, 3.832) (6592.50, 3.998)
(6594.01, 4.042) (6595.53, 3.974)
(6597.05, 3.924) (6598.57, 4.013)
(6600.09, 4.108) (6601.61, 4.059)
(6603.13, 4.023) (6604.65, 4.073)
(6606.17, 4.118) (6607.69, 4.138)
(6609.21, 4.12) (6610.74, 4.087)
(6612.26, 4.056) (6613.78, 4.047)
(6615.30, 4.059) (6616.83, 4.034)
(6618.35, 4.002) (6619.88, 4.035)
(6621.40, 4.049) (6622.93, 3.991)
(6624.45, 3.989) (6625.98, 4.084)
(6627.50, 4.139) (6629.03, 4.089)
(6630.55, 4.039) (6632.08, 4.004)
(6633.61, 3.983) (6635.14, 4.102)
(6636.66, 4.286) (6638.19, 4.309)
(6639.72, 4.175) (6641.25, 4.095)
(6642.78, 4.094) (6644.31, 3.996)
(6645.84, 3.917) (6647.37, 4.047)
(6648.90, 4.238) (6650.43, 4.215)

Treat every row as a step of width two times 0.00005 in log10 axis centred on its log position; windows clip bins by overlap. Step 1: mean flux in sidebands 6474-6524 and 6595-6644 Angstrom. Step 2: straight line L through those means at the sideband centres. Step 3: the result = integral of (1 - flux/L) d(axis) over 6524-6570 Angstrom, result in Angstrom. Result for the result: 2.7 Angstrom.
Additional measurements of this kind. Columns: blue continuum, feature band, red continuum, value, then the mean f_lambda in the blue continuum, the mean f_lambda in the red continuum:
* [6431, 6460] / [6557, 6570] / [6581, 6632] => 2.37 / 4.24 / 4.05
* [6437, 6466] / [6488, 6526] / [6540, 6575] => -0.96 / 4.21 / 3.77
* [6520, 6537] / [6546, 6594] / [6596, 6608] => 2.70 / 4.09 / 4.05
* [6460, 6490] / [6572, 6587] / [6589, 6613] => -0.30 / 4.12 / 4.03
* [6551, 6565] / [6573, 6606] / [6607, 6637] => -2.51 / 3.47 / 4.06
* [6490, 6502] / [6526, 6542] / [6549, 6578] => -1.19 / 4.08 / 3.68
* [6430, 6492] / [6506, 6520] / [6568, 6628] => 0.13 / 4.18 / 4.04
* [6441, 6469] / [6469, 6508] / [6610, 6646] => -0.07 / 4.16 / 4.07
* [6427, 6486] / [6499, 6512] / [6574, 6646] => 0.12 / 4.19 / 4.06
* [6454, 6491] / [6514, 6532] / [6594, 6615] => 0.29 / 4.15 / 4.06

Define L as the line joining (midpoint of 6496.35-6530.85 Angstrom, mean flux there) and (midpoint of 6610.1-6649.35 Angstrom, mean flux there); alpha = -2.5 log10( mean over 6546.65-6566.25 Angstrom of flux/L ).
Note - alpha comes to 0.13 mag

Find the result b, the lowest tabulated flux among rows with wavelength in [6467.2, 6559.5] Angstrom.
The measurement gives 3.537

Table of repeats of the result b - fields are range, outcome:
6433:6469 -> 3.802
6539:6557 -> 3.752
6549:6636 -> 2.818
